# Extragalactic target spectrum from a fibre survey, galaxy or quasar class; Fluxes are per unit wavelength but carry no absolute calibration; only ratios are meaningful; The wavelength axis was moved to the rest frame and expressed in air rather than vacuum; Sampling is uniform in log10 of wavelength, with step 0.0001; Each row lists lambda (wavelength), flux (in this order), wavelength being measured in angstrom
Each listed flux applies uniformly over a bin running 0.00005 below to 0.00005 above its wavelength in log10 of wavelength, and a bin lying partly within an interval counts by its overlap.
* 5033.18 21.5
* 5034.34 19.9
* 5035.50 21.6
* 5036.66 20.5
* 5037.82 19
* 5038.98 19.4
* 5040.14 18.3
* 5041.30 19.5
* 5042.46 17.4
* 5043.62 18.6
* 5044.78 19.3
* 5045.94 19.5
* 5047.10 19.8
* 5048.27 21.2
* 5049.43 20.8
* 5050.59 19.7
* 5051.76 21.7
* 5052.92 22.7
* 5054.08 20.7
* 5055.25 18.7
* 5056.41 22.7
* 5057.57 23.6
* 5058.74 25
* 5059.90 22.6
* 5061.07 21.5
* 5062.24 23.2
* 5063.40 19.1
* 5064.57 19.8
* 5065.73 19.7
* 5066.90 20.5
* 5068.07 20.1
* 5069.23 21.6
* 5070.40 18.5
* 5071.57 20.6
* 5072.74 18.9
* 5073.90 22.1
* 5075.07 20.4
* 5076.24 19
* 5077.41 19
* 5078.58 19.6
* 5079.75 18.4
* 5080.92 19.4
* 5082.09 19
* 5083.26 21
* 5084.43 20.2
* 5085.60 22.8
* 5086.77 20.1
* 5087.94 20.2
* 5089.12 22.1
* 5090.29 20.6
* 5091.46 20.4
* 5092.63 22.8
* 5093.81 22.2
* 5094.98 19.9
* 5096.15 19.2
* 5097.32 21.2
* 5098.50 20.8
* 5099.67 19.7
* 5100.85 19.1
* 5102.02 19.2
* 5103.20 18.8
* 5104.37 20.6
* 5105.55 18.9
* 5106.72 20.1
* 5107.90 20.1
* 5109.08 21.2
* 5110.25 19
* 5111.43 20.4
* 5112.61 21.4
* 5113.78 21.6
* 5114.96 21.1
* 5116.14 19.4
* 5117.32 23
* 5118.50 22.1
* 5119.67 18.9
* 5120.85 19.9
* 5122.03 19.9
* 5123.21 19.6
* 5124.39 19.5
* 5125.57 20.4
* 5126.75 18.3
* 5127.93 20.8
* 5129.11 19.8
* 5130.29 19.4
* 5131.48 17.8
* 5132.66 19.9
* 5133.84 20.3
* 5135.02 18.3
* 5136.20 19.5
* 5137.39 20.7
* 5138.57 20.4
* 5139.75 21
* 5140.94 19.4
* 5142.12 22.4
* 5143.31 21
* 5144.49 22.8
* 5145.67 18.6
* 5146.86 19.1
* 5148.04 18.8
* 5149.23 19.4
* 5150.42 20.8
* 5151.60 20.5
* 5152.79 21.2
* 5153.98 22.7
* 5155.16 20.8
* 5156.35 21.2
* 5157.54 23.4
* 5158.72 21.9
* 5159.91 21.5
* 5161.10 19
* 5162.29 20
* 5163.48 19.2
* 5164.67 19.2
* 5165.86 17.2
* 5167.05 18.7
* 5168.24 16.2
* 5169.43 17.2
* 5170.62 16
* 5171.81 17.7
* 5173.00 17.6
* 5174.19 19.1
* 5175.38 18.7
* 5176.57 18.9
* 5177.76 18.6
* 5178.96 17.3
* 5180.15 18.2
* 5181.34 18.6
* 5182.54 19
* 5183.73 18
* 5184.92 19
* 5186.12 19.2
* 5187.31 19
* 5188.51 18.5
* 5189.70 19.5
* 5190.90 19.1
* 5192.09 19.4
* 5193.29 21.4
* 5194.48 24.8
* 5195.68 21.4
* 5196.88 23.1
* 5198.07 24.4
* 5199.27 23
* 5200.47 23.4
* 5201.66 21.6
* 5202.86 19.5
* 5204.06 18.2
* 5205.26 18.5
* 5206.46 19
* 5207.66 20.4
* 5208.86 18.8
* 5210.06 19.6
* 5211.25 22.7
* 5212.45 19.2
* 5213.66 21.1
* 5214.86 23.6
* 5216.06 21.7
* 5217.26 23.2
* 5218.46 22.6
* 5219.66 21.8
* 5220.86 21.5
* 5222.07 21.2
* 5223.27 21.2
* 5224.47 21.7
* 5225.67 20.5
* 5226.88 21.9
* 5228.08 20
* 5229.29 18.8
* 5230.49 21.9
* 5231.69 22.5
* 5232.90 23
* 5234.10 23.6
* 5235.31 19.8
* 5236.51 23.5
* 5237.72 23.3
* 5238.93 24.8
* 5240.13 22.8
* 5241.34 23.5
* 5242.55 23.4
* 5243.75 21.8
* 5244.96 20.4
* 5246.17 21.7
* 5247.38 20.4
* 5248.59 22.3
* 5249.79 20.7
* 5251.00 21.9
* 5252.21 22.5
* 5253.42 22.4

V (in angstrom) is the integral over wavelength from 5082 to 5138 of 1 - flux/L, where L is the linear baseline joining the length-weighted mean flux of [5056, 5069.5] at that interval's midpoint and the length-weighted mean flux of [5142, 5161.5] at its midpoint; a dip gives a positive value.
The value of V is 2.6 angstrom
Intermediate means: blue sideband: 21.6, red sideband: 20.9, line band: 20.2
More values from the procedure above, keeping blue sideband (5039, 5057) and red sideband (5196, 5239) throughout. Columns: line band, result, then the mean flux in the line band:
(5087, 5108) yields 0.13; 20.3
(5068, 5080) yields 0.23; 19.9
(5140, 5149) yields 0.24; 20.3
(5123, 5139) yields 0.87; 19.6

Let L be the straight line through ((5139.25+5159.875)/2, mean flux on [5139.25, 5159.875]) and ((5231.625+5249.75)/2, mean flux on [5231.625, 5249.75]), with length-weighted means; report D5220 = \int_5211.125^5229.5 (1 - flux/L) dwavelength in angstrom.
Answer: 0.5 angstrom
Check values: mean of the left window 20.9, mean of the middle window 21.4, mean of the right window 22.4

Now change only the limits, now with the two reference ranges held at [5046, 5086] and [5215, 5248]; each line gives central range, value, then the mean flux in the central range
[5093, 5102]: 0.27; 20.3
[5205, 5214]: 0.77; 19.9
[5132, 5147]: 0.68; 20.3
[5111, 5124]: 0.26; 20.7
